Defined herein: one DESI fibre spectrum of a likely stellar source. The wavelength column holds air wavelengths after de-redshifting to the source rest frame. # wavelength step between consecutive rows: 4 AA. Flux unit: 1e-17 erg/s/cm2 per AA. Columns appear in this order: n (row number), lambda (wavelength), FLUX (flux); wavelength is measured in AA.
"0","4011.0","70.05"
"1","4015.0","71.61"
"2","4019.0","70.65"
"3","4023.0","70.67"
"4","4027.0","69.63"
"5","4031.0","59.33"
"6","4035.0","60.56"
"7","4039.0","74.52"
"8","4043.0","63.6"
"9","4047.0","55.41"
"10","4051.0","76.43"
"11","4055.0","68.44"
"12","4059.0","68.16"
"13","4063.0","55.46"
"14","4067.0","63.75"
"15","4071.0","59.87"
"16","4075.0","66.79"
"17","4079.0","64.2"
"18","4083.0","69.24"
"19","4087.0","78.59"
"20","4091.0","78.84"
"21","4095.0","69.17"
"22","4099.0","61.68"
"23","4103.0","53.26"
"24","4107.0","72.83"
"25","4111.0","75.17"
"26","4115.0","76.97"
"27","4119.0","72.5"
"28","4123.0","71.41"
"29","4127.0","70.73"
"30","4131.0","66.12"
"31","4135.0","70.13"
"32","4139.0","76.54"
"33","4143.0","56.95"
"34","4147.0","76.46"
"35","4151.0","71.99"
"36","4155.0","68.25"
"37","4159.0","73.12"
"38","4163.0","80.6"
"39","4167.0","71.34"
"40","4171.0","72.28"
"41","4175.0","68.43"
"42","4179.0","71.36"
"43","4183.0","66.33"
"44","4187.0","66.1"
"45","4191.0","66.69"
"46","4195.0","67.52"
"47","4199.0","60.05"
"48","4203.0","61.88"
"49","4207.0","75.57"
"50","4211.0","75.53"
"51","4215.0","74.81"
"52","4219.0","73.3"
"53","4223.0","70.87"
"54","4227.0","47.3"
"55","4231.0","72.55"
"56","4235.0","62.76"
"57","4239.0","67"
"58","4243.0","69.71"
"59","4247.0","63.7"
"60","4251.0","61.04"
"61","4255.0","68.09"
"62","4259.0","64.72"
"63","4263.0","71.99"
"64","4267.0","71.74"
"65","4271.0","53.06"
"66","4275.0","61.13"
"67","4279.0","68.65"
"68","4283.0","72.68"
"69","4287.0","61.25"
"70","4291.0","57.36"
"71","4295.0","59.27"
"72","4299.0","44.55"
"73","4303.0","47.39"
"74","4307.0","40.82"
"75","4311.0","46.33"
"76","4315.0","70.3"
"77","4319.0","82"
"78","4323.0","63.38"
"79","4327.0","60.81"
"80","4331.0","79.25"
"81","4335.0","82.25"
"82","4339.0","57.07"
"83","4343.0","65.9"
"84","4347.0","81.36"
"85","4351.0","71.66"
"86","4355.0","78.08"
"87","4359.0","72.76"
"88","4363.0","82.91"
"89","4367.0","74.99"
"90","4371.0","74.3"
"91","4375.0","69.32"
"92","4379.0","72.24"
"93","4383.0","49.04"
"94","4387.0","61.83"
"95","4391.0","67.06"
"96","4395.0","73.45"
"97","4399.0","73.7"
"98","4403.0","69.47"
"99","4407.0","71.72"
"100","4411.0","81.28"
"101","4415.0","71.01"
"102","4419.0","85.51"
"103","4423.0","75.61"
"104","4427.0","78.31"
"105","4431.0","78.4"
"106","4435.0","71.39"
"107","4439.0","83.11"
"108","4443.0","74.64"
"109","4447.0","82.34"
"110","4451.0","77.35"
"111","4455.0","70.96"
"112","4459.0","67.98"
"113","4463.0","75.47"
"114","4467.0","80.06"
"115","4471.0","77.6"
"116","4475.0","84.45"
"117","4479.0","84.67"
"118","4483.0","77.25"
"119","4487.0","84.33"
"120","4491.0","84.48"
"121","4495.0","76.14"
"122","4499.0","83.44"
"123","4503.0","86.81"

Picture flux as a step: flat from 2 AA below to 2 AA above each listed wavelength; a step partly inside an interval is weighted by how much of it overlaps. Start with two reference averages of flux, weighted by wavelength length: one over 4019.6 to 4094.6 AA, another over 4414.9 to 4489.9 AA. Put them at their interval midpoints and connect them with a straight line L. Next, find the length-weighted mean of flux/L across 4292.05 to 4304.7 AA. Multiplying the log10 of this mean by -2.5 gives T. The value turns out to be 0.40 mag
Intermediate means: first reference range 67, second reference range 78.2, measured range 51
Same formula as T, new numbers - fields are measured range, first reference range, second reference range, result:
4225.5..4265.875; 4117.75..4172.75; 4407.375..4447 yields 0.130 mag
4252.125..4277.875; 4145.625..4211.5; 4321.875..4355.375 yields 0.087 mag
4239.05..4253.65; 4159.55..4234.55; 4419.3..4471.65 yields 0.084 mag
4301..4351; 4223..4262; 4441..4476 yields 0.070 mag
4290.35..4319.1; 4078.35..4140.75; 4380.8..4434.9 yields 0.301 mag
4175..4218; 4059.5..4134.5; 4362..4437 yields 0.015 mag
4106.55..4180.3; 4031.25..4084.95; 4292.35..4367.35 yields -0.102 mag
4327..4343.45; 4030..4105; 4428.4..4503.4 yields 0.062 mag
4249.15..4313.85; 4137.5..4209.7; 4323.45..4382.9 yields 0.192 mag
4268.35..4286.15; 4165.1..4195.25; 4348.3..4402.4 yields 0.096 mag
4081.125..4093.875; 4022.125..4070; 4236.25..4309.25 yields -0.166 mag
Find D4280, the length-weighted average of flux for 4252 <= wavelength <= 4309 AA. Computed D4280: 60.2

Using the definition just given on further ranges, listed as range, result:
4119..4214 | 69.9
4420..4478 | 77.3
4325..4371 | 73.4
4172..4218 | 68.8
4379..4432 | 71.9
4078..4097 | 72.4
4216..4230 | 65.2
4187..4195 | 66.8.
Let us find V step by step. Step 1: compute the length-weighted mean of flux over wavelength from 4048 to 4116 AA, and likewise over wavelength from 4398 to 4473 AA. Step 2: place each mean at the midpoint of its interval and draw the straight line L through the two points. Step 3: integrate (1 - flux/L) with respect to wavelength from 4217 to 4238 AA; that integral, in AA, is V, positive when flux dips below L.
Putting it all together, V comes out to 1.7 AA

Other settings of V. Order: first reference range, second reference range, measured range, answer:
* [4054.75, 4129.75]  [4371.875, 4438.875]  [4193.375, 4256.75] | 2.7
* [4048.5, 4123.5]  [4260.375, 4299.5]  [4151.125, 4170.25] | -2.0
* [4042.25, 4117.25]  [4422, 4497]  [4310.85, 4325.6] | 1.3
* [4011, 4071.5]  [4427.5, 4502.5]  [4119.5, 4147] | -0.2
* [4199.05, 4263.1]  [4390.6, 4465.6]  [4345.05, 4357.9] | -0.8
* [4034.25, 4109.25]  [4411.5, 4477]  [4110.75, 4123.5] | -1.2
